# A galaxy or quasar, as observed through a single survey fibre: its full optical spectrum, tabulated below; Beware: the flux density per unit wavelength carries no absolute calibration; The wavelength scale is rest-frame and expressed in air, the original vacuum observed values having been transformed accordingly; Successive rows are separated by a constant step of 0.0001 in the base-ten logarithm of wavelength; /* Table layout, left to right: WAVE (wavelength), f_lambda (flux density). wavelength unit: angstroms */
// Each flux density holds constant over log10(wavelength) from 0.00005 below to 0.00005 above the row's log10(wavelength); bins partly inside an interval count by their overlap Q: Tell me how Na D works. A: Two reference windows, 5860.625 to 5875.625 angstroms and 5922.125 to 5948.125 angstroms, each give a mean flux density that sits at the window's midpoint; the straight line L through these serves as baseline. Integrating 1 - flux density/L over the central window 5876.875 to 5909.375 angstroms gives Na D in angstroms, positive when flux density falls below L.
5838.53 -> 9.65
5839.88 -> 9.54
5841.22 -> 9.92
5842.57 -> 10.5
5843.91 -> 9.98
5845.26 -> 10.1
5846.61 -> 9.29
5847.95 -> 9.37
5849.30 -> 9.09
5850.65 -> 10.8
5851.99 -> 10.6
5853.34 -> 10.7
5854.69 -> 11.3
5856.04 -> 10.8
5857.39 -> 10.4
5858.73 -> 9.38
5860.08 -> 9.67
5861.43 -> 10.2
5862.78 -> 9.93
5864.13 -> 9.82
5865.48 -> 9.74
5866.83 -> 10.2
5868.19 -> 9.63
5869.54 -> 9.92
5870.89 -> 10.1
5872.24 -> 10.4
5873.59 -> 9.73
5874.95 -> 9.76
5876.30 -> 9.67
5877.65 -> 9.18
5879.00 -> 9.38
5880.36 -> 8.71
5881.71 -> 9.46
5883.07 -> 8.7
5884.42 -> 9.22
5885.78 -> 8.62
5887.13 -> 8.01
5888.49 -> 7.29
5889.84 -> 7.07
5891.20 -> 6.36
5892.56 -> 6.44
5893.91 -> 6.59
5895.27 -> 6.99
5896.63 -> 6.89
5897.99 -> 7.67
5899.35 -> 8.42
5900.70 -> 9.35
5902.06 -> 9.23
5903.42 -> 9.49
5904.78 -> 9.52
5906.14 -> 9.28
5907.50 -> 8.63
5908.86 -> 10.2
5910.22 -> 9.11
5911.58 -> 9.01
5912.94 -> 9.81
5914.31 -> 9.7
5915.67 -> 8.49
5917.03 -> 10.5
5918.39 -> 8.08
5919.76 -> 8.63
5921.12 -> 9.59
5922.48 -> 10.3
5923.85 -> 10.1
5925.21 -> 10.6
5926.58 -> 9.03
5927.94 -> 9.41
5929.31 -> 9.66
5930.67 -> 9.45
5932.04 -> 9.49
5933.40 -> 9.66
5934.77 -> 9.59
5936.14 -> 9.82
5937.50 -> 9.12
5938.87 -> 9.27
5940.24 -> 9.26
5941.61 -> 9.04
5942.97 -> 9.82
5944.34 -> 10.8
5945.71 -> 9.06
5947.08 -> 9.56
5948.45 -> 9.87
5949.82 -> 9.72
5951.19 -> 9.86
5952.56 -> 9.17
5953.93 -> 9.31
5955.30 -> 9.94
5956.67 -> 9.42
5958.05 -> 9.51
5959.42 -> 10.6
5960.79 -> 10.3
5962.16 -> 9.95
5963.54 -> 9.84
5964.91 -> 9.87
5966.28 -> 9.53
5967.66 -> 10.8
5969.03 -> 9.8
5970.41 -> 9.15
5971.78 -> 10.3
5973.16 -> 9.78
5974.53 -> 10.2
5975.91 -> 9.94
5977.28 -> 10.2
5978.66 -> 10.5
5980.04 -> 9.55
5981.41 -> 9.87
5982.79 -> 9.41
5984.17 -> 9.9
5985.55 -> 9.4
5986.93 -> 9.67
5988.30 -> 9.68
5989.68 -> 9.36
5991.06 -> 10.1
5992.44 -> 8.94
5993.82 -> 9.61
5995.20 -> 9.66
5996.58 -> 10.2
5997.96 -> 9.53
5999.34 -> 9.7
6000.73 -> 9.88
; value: 4.8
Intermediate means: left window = 9.94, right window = 9.63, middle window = 8.36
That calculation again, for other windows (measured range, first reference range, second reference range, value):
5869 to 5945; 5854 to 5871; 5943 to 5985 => 7.0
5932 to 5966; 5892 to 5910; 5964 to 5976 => -0.8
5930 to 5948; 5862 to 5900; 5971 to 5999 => -0.4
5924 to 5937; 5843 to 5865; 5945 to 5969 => 0.3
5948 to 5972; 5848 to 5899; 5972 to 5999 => -0.5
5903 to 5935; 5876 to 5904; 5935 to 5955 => -2.0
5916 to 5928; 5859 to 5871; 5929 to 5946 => 0.1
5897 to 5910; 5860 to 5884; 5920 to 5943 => 0.8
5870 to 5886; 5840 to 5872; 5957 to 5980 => 1.0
